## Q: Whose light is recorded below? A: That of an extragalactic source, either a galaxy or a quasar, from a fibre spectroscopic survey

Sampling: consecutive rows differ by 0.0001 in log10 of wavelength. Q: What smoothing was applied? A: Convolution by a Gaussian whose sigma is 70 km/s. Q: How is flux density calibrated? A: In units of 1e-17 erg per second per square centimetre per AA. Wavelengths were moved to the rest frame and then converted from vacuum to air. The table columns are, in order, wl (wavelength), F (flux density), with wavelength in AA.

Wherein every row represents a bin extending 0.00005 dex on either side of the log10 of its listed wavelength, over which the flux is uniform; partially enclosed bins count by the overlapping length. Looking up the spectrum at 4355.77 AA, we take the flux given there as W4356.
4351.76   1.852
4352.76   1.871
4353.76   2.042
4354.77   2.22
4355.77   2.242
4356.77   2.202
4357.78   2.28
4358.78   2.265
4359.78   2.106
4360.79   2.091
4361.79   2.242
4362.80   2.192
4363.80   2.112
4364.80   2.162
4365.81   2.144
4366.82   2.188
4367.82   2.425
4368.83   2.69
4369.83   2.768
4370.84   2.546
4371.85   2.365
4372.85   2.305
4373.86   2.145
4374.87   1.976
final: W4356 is 2.242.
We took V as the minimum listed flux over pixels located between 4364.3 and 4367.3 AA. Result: 2.144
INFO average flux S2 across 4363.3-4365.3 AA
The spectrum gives 2.14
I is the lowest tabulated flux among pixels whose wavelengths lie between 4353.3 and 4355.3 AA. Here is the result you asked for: 2.042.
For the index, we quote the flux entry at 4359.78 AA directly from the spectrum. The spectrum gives 2.106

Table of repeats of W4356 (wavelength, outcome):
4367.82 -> 2.425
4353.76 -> 2.042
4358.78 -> 2.265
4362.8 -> 2.192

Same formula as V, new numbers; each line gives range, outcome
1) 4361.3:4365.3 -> 2.112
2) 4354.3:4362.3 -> 2.091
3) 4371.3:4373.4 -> 2.305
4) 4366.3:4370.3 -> 2.188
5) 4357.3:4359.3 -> 2.265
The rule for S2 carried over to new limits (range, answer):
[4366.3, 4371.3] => 2.52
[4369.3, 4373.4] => 2.5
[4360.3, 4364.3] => 2.16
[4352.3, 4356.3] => 2.1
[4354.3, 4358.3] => 2.24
